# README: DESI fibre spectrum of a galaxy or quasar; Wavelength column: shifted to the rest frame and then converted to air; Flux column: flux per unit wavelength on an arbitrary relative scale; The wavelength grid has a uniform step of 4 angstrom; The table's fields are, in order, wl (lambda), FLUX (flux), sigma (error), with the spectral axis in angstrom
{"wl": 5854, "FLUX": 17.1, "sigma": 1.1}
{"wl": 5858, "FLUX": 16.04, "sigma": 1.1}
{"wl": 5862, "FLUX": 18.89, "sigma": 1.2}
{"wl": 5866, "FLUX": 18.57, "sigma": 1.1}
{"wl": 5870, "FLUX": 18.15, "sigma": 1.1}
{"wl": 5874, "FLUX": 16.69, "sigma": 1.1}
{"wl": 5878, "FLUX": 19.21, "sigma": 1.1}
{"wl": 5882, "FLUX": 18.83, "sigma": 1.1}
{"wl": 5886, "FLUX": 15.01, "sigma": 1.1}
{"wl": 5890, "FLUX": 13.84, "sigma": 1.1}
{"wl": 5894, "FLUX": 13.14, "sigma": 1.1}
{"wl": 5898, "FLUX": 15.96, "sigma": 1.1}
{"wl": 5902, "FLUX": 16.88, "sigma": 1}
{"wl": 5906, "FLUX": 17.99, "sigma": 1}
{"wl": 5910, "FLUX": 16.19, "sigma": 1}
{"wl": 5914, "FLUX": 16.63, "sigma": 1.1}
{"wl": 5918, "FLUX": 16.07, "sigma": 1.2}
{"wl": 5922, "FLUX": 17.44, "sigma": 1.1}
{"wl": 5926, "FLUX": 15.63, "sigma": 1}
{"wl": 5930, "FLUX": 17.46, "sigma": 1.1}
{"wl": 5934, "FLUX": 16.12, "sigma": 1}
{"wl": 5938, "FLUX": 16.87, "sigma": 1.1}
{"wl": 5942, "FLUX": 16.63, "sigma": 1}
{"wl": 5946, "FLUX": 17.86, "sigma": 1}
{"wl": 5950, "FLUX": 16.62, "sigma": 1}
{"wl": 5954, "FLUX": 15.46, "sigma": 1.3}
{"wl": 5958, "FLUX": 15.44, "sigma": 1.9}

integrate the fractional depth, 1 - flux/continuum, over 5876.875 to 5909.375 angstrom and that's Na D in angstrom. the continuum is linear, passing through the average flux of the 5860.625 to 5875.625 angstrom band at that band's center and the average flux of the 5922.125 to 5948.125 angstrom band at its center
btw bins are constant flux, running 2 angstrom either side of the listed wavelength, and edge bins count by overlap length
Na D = 2.5 angstrom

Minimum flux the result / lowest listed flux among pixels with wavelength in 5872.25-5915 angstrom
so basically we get 13.14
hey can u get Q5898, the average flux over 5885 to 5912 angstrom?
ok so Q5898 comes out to 15.6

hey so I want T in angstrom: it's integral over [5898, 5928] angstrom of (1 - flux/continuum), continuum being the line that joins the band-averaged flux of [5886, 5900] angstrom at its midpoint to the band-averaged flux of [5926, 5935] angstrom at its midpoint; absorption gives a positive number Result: -2.1 angstrom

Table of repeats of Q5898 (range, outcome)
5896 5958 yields 16.6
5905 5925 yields 16.7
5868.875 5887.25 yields 17.7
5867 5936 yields 16.6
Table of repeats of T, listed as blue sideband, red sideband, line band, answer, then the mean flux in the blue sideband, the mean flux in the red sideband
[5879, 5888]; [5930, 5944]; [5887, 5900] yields 2.06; 17.2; 16.7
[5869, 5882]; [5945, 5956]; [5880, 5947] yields 3.64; 18.1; 16.5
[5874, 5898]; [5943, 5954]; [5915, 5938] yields 0.00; 16.1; 16.9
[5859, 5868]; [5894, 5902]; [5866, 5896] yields 0.77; 18.4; 15.5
